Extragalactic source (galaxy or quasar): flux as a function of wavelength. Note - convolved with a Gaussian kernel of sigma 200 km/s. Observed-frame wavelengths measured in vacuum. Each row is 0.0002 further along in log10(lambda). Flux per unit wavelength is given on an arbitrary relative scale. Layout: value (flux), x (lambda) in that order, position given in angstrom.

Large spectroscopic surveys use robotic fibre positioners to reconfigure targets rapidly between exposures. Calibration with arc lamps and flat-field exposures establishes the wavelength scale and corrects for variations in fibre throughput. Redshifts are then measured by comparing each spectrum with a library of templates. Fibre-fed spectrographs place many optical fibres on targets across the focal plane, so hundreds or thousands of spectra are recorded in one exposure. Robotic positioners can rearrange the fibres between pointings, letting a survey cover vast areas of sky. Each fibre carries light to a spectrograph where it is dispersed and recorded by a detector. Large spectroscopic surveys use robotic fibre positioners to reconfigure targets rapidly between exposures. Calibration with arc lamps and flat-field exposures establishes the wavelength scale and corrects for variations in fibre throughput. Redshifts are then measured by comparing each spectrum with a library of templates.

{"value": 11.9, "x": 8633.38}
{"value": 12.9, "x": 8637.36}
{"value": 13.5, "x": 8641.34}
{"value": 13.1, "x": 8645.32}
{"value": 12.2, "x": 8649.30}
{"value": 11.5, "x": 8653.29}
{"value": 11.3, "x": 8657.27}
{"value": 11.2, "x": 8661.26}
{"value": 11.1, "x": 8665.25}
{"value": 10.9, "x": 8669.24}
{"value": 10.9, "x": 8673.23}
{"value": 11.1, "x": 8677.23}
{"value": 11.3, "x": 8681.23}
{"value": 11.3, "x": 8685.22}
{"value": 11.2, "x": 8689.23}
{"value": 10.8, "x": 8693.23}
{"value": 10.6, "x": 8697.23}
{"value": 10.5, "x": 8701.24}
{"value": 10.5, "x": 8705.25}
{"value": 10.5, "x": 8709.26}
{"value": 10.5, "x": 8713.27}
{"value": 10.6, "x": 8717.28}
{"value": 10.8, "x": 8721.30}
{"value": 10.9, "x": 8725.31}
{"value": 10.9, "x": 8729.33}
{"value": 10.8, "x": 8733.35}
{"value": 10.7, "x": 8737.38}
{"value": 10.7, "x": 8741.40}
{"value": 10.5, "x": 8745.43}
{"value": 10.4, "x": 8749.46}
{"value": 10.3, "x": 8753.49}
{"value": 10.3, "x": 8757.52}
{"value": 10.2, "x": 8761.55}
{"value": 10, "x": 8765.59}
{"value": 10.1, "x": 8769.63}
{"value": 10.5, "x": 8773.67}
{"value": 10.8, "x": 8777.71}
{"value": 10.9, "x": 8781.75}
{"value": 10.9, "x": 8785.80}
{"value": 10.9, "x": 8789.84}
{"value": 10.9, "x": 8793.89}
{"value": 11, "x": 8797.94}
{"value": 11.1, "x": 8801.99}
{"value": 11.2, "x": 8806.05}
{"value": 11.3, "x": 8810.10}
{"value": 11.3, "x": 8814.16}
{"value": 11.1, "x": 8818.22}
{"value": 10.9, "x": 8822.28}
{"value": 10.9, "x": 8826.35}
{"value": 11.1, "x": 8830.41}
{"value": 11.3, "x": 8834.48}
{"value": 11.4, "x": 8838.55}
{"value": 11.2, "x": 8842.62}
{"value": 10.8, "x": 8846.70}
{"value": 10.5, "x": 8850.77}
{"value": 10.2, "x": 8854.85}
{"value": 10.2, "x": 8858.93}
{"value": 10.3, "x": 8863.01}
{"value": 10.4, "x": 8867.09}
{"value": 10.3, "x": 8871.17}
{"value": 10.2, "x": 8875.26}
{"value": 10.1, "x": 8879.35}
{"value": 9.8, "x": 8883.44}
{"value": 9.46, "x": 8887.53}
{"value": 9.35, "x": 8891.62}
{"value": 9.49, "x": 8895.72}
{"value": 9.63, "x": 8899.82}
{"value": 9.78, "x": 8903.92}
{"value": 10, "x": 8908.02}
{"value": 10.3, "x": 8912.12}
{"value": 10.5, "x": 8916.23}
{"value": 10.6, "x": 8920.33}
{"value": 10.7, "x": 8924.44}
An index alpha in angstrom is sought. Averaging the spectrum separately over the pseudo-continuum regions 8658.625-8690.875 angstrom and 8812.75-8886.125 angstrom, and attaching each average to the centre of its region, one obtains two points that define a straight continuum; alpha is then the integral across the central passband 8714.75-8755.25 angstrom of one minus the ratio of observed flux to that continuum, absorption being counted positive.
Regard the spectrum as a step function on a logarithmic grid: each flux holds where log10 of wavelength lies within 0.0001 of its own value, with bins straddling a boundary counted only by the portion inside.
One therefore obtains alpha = 1.1 angstrom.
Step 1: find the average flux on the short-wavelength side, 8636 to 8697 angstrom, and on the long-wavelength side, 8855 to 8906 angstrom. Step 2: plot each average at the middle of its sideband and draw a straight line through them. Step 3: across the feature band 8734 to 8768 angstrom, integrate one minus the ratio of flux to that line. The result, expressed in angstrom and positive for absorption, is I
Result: 1.6 angstrom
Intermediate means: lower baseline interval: 11.6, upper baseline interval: 9.93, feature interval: 10.4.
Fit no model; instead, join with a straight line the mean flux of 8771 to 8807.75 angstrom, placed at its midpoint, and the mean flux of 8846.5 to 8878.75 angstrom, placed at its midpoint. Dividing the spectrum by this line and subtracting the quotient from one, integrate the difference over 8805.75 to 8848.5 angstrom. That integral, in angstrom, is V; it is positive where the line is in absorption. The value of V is -2.2 angstrom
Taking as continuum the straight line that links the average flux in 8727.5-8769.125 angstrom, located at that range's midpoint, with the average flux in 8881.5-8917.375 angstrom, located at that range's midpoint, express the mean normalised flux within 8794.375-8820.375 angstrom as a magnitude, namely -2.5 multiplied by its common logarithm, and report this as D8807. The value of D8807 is -0.10 mag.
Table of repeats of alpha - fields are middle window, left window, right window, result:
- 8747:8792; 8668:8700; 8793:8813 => 2.5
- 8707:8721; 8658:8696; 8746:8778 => 0.2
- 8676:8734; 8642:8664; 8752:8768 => 1.4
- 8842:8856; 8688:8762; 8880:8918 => -0.8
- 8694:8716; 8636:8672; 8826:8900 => 1.9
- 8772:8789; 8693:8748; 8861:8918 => -0.6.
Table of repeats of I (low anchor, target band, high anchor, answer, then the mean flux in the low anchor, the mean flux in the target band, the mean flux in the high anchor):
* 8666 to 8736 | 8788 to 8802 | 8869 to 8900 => -0.9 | 10.8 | 11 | 9.8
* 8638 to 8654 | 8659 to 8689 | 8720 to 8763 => 2.3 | 12.7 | 11.1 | 10.6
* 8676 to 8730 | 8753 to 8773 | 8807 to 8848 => 1.4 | 10.8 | 10.2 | 11.1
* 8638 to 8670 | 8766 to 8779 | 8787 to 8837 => 1.0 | 11.9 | 10.4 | 11.1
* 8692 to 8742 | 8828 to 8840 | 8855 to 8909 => -1.3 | 10.7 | 11.3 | 9.93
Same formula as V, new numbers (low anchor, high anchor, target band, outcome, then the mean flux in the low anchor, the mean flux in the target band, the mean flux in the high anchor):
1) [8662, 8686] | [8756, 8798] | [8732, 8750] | 0.2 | 11.1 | 10.6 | 10.6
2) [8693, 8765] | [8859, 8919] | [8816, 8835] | -1.5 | 10.6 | 11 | 9.99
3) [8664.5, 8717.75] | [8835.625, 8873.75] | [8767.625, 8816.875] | -1.0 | 10.8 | 10.9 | 10.6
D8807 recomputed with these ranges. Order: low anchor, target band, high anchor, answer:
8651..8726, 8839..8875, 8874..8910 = -0.06 mag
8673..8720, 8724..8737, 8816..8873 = 0.00 mag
